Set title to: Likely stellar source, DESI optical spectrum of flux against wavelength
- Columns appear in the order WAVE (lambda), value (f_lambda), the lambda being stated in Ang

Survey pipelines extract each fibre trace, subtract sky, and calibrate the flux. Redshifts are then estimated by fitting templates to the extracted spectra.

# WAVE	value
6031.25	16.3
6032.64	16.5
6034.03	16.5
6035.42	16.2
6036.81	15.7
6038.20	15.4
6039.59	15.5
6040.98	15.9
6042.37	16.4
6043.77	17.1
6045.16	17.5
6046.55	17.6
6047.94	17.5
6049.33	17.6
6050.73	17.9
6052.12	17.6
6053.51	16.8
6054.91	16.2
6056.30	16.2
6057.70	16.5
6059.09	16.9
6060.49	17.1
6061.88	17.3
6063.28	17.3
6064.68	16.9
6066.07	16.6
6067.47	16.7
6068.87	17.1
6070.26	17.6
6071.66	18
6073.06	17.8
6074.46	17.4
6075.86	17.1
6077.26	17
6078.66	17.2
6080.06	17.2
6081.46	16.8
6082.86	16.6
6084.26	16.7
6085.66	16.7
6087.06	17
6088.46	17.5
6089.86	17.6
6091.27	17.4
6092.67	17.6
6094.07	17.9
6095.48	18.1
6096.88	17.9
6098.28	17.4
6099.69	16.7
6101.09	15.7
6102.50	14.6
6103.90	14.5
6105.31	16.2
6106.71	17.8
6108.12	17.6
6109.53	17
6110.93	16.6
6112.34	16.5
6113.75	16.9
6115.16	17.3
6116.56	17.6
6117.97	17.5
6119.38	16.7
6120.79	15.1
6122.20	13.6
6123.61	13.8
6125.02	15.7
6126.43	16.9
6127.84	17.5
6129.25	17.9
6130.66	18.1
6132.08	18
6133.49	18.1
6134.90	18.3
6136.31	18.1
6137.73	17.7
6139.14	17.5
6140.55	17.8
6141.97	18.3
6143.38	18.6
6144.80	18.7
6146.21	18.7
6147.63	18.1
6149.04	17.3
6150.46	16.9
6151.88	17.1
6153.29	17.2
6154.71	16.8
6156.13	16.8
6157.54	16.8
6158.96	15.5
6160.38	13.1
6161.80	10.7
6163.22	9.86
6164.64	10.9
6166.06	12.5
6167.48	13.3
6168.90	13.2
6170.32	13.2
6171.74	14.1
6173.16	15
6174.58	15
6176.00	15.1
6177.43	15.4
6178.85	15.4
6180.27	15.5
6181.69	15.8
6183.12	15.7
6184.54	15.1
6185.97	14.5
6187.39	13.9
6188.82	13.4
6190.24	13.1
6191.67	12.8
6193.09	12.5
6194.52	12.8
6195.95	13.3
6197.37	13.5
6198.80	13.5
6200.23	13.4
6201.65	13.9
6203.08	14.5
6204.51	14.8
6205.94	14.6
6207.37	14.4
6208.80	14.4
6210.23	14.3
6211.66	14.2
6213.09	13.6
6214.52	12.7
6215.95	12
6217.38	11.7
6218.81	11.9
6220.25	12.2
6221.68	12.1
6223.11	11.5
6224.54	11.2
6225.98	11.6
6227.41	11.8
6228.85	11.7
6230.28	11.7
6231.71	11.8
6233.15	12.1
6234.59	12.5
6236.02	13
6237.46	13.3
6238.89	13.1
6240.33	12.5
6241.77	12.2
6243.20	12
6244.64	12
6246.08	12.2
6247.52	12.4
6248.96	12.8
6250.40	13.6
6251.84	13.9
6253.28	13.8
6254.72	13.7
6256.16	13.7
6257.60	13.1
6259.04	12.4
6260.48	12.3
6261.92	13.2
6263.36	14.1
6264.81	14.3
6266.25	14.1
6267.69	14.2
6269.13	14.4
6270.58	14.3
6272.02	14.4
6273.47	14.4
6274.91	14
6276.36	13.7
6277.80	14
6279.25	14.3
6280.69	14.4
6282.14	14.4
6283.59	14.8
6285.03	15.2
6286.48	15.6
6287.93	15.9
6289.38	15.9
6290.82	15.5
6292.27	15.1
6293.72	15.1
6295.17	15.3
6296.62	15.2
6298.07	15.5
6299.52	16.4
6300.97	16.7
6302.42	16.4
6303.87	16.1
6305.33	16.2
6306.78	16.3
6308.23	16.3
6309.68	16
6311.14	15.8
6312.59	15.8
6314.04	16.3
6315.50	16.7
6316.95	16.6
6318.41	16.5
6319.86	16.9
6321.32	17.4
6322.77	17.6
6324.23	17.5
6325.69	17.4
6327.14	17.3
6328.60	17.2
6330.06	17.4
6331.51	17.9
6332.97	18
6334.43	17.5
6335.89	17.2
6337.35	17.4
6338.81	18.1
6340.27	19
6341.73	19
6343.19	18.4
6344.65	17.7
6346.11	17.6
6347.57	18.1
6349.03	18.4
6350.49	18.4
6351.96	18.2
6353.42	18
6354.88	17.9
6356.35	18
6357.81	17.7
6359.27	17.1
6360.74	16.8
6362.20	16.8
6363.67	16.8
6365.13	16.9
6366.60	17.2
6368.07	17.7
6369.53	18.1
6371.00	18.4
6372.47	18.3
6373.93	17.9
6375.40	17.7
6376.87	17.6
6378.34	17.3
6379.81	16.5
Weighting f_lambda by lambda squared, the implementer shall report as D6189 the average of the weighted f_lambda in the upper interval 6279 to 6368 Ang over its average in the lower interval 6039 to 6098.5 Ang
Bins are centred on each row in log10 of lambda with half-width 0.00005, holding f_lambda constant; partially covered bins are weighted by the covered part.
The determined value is 1.06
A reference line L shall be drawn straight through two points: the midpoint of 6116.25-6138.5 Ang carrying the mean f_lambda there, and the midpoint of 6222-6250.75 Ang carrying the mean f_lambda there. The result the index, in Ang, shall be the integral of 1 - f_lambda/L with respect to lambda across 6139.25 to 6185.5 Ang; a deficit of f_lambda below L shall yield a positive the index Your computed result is -0.05 Ang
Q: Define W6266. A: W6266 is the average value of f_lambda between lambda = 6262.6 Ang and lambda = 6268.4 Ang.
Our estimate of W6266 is 14.2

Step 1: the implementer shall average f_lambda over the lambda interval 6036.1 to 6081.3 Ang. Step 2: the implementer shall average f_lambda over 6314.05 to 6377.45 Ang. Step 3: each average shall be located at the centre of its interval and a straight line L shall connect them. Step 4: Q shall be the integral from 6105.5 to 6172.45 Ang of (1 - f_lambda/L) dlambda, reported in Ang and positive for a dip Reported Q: 3.5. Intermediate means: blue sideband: 17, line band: 16.2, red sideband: 17.6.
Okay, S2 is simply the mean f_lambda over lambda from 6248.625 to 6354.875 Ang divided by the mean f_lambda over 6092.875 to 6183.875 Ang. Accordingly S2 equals 1.0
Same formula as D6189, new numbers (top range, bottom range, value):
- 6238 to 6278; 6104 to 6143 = 0.82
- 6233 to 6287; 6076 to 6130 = 0.85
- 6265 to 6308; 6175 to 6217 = 1.11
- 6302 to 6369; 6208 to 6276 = 1.38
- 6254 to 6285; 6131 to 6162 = 0.84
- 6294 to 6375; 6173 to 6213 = 1.26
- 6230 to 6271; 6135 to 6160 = 0.77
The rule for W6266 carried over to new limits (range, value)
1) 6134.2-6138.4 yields 18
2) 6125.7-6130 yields 17.4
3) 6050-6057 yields 16.9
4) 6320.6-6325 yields 17.5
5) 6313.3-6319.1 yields 16.5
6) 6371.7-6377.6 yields 17.9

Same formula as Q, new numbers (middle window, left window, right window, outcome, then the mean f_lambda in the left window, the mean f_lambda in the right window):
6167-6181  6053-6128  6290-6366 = 1.9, 16.8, 17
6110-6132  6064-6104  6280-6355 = 0.6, 17.1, 16.8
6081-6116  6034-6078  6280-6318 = -0.4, 16.9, 15.8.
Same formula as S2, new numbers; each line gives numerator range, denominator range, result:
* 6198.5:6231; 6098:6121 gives 0.78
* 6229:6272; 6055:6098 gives 0.76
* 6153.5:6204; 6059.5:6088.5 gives 0.82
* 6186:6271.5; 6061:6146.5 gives 0.76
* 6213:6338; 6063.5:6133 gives 0.86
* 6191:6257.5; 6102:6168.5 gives 0.79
